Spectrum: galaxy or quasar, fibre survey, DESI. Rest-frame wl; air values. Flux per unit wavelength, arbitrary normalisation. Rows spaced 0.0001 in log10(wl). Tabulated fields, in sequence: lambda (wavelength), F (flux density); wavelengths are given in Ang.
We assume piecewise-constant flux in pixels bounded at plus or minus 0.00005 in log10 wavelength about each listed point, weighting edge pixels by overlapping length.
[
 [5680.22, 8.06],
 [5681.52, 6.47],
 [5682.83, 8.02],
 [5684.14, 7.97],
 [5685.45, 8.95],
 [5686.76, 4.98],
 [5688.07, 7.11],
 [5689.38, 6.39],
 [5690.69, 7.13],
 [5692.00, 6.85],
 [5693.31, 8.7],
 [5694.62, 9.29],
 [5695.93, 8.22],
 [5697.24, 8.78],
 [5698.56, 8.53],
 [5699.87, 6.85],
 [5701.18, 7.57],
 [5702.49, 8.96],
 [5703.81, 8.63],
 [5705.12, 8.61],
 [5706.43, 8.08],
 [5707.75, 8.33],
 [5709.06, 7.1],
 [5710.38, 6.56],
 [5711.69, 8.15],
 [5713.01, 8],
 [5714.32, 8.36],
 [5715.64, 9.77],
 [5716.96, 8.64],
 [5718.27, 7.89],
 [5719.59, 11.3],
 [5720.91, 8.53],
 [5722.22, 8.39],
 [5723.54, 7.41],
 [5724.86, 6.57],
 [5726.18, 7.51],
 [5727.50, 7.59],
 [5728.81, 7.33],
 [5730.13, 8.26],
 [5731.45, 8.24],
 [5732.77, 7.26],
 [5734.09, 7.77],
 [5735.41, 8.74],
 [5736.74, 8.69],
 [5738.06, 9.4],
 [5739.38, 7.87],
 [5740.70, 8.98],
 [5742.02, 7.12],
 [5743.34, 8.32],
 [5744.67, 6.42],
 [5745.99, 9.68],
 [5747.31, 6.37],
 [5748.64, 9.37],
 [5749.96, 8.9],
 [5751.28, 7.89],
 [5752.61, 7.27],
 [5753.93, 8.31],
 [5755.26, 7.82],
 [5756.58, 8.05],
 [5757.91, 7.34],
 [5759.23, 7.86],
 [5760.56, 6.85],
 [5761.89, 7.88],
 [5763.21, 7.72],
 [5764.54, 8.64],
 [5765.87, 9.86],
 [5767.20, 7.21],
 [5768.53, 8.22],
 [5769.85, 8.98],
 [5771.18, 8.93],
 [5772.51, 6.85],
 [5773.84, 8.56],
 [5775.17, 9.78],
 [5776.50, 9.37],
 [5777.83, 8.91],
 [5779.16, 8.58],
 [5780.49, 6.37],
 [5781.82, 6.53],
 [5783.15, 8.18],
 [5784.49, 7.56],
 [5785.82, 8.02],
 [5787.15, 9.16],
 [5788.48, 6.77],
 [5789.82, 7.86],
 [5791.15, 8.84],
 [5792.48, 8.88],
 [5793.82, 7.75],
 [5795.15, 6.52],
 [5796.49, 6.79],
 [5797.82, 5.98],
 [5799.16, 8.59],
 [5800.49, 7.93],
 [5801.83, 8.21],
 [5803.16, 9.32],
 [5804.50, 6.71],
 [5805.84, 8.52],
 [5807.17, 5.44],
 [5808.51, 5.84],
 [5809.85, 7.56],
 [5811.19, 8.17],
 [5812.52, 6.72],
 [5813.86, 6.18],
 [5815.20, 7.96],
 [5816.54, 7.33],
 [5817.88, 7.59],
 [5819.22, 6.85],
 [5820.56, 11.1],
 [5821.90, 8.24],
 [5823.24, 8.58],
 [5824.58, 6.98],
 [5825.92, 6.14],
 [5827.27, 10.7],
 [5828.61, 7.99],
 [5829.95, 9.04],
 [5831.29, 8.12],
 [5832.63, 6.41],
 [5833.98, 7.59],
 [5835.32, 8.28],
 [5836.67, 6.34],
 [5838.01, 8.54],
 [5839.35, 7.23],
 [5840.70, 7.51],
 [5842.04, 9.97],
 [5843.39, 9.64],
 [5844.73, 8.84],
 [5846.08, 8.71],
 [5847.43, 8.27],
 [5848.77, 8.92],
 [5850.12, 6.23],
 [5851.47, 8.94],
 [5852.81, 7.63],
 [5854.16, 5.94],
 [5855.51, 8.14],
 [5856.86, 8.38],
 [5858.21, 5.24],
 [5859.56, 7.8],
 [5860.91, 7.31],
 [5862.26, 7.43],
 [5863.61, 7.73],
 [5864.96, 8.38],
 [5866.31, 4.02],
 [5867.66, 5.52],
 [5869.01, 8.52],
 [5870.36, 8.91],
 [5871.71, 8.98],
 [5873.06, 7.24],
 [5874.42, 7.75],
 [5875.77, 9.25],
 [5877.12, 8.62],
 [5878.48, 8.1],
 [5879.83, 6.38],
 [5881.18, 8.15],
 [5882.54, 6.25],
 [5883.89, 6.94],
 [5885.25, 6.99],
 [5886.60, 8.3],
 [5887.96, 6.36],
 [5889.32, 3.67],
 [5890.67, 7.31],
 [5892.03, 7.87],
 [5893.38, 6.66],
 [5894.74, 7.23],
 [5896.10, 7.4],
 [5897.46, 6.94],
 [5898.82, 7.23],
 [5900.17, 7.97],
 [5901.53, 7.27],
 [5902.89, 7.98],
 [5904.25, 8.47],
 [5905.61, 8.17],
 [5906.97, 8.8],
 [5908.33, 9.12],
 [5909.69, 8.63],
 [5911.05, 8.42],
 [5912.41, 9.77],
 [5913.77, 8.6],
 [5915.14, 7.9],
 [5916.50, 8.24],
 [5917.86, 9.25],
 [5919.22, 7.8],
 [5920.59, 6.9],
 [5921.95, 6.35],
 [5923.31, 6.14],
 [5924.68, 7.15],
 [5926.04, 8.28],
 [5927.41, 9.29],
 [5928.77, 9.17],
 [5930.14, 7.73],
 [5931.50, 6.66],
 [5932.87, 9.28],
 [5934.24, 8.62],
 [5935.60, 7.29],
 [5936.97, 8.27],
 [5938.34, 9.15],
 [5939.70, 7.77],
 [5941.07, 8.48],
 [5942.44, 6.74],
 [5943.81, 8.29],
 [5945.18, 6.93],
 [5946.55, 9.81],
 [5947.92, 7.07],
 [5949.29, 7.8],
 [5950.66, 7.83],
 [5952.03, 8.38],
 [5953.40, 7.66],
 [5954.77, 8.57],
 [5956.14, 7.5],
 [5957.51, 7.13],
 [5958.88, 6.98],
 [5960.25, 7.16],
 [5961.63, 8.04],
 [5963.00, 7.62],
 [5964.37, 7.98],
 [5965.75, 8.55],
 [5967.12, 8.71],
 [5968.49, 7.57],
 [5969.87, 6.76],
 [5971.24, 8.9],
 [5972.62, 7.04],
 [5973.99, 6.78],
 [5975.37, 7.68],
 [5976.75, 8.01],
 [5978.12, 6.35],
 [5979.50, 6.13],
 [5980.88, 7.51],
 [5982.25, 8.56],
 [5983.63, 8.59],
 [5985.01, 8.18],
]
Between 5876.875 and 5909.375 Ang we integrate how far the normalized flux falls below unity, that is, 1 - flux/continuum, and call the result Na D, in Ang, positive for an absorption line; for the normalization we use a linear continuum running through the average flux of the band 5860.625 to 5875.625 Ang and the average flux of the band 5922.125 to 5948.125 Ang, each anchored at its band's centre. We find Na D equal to 1.1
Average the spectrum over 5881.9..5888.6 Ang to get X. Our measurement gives 6.98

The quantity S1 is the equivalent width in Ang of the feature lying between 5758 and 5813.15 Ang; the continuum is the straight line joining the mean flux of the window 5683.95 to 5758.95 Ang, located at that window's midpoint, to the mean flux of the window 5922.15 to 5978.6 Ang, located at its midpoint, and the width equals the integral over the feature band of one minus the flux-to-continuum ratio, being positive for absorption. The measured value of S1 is 0.7 Ang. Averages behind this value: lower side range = 8.02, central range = 7.86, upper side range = 7.82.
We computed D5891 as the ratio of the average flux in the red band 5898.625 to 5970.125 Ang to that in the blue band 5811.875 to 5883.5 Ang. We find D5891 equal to 1.03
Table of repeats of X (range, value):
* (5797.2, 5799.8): 7.28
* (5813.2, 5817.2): 7.16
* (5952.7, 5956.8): 7.92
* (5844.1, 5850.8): 8.18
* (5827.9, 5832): 8.41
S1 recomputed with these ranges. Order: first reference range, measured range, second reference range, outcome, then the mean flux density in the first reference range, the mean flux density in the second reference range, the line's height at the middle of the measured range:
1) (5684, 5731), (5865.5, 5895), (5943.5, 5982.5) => 2.08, 7.98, 7.69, 7.78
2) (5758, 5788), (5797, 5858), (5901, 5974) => 2.06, 8.16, 7.99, 8.1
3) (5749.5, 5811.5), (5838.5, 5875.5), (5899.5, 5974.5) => 0.78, 7.89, 7.98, 7.94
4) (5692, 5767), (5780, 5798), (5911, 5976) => 1.13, 8.13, 7.91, 8.07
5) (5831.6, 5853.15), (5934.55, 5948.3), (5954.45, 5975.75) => -0.48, 8.07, 7.67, 7.75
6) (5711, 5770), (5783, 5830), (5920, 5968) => 1.73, 8.14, 7.87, 8.05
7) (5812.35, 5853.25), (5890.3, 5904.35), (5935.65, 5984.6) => 0.81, 8.04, 7.77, 7.9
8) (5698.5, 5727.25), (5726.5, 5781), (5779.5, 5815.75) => -2.09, 8.15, 7.5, 7.84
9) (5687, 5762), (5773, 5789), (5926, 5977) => -0.31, 8.02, 7.93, 7.99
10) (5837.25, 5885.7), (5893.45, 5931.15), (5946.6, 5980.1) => -1.41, 7.73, 7.64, 7.69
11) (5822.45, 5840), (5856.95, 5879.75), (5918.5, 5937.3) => 0.81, 7.85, 7.77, 7.82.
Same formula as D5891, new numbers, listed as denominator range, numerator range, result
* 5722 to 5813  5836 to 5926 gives 0.97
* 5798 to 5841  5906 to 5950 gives 1.05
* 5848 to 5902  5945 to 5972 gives 1.07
